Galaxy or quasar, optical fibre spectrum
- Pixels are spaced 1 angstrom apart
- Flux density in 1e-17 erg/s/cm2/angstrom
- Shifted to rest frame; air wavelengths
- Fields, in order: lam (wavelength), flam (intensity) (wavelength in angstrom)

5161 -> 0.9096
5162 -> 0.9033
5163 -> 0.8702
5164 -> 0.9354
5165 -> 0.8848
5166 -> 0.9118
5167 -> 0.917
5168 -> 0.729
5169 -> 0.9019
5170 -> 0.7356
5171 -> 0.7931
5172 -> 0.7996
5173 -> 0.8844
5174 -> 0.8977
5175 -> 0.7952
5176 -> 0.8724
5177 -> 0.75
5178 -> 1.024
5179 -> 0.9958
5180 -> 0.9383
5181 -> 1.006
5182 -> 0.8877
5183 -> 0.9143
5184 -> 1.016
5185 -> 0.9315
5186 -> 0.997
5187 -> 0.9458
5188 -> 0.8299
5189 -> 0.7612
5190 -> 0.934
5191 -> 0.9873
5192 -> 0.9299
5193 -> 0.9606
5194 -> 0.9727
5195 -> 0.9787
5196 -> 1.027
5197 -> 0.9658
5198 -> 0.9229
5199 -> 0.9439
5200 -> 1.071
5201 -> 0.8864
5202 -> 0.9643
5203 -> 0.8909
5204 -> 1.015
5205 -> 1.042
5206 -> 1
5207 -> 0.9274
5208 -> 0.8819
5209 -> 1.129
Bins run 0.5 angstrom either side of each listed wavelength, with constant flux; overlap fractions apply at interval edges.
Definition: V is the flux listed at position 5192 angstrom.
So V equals 0.9299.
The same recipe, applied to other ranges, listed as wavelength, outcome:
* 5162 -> 0.9033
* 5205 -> 1.042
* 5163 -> 0.8702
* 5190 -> 0.934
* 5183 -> 0.9143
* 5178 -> 1.024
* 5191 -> 0.9873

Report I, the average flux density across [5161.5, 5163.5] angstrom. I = 0.887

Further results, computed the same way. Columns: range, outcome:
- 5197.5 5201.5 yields 0.956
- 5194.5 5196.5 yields 1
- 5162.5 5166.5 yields 0.901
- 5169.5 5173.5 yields 0.803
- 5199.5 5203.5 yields 0.953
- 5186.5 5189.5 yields 0.846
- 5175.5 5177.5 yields 0.811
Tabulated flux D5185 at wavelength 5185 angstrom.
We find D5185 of 0.9315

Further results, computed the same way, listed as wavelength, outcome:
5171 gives 0.7931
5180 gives 0.9383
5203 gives 0.8909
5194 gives 0.9727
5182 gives 0.8877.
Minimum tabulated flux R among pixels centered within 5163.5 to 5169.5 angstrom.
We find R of 0.729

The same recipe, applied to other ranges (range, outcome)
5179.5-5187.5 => 0.8877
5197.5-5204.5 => 0.8864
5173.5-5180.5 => 0.75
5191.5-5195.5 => 0.9299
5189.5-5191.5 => 0.934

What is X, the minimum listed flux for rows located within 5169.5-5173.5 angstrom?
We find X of 0.7356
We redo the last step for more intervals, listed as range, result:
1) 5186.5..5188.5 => 0.8299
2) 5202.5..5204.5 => 0.8909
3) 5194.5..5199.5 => 0.9229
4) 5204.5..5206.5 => 1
